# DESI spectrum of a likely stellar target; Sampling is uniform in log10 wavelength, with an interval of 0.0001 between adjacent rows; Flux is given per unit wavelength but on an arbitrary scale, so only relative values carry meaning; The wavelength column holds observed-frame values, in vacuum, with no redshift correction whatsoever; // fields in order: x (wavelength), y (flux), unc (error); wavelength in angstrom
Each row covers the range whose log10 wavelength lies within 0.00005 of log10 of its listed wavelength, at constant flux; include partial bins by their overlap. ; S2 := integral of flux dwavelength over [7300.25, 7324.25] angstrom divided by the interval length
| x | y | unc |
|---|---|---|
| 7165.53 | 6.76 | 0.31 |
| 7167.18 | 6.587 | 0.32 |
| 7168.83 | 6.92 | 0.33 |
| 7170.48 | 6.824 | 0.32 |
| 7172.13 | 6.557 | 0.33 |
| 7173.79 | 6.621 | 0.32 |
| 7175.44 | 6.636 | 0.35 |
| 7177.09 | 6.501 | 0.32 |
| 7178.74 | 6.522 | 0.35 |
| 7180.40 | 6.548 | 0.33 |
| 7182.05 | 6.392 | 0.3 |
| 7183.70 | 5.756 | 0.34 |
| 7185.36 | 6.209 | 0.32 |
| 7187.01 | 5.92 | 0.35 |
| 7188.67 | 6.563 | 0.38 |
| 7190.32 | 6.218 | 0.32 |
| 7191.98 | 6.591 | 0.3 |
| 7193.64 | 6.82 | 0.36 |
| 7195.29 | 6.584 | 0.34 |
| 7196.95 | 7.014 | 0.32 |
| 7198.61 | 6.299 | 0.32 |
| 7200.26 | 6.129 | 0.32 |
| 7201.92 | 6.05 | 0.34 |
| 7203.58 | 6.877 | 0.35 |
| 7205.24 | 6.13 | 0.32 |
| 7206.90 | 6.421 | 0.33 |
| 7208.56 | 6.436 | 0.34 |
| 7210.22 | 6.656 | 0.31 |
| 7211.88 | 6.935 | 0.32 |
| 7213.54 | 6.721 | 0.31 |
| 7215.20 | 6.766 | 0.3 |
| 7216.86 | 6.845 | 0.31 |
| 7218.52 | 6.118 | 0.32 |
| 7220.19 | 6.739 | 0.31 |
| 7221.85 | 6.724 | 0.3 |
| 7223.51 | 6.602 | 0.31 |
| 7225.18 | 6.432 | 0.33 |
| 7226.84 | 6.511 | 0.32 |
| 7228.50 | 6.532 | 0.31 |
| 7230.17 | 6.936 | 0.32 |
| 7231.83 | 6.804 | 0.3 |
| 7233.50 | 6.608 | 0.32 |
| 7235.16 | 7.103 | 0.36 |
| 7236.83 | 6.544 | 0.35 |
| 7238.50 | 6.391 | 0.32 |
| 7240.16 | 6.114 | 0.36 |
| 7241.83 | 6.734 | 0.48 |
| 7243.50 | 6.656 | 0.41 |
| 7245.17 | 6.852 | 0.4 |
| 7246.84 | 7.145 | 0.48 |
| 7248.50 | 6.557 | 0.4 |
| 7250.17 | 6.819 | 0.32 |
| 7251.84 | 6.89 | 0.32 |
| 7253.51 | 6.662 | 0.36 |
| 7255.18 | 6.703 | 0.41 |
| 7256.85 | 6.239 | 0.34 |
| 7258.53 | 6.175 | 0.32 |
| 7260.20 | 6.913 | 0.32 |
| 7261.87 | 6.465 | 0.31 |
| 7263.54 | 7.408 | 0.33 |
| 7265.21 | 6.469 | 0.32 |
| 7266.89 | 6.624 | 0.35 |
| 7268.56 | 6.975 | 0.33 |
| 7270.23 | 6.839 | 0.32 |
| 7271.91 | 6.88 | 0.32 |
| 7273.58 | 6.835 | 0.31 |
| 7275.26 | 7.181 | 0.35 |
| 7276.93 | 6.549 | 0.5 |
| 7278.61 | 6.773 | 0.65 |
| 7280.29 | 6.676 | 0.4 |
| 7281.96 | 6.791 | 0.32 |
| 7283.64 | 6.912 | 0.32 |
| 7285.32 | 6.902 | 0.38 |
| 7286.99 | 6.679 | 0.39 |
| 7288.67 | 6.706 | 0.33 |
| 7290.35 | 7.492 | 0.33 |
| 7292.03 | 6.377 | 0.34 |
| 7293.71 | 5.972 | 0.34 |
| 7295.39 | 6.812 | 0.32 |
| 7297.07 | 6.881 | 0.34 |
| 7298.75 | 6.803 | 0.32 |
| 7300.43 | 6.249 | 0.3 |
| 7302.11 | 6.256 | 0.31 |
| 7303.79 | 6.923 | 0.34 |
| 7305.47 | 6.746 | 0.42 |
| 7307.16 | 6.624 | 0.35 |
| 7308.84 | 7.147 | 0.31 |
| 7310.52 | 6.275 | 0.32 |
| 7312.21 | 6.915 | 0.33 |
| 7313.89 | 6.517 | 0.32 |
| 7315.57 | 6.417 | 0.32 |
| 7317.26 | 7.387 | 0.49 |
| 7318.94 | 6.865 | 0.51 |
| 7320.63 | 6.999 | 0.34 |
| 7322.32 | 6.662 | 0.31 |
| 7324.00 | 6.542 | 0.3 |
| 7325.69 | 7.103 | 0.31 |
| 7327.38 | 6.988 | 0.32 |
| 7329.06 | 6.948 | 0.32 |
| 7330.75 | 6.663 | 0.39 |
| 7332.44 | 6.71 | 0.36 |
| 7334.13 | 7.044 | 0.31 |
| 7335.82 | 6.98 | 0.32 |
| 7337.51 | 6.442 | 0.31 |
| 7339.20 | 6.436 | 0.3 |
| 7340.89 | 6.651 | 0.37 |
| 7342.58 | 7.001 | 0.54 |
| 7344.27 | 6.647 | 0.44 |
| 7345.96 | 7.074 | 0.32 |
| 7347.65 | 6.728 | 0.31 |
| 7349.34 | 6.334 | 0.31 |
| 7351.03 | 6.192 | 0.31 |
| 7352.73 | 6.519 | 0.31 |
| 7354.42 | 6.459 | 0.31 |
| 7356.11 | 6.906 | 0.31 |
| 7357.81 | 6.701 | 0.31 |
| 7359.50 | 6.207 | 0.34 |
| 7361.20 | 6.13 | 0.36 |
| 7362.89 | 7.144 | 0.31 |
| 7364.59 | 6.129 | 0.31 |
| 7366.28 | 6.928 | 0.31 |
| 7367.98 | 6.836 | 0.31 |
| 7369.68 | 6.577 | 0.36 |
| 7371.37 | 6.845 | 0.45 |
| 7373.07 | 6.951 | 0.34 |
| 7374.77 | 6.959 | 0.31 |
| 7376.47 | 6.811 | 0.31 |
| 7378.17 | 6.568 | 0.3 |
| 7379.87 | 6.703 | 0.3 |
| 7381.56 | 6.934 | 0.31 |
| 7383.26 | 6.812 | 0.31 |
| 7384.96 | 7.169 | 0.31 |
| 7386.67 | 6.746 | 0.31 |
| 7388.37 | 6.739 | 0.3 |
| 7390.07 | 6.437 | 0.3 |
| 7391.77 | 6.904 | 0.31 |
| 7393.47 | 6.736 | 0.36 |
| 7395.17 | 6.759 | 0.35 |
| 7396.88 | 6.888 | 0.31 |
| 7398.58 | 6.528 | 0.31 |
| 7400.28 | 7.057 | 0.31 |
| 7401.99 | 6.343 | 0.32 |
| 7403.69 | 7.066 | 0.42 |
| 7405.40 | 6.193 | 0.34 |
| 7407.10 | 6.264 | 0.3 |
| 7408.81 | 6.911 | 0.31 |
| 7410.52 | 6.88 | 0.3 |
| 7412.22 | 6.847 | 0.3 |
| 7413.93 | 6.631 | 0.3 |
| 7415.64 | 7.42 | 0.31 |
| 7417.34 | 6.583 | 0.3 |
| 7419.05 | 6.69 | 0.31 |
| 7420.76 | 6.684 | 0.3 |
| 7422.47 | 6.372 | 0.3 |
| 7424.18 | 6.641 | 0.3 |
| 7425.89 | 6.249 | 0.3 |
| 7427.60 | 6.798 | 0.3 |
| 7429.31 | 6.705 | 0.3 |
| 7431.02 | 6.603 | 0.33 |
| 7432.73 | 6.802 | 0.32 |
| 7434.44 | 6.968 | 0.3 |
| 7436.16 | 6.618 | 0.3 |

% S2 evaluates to 6.72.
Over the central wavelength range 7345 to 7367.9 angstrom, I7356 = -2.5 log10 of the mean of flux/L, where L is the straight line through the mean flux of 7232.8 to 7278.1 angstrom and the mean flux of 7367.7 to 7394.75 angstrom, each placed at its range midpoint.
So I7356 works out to 0.032 mag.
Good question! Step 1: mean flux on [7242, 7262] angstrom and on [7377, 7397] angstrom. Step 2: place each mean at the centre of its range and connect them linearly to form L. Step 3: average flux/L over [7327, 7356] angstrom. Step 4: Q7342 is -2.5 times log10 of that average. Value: 0.01 mag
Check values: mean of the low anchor 6.68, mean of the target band 6.7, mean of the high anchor 6.78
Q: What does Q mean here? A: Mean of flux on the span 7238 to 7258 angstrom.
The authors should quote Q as 6.64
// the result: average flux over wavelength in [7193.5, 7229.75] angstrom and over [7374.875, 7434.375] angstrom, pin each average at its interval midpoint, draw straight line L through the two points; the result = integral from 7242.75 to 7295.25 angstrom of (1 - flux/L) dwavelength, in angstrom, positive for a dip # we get -1.1 angstrom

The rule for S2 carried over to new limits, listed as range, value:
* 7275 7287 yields 6.8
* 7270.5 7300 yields 6.77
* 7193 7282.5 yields 6.66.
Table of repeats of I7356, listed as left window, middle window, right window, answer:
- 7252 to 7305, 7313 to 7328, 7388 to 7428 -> -0.019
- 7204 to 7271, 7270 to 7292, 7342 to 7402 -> -0.027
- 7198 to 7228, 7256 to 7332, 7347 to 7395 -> -0.022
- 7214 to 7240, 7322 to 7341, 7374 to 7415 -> -0.011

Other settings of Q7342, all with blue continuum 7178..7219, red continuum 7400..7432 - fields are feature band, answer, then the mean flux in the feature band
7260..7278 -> -0.05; 6.83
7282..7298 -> -0.03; 6.75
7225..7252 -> -0.03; 6.69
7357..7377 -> -0.01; 6.68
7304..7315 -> -0.02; 6.71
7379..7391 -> -0.02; 6.79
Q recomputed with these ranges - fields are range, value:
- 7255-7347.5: 6.75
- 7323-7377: 6.71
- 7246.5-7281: 6.75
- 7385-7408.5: 6.69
